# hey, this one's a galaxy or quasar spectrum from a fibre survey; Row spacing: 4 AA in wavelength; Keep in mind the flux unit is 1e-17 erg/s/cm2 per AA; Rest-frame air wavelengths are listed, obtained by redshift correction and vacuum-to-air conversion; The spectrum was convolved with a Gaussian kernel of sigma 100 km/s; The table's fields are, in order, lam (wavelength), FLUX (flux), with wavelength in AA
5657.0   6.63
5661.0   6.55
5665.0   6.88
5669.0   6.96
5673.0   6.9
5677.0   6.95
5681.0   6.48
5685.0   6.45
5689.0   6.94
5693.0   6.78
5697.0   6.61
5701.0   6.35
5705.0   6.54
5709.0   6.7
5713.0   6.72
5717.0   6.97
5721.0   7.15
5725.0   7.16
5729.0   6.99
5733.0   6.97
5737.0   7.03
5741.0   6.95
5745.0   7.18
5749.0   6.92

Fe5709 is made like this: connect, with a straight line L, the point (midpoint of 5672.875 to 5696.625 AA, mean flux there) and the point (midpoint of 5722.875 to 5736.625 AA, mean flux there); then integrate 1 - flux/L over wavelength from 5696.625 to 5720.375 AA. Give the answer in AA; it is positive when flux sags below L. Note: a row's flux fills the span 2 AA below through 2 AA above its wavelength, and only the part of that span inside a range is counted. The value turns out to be 0.7 AA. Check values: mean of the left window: 6.73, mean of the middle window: 6.68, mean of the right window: 7.04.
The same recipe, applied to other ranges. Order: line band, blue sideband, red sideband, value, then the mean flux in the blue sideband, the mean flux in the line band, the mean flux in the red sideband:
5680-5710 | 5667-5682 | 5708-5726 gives 1.2 AA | 6.85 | 6.61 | 6.94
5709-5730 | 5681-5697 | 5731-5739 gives -0.2 AA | 6.68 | 6.97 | 7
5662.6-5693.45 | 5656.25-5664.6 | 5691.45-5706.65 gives -0.9 AA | 6.64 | 6.79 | 6.56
